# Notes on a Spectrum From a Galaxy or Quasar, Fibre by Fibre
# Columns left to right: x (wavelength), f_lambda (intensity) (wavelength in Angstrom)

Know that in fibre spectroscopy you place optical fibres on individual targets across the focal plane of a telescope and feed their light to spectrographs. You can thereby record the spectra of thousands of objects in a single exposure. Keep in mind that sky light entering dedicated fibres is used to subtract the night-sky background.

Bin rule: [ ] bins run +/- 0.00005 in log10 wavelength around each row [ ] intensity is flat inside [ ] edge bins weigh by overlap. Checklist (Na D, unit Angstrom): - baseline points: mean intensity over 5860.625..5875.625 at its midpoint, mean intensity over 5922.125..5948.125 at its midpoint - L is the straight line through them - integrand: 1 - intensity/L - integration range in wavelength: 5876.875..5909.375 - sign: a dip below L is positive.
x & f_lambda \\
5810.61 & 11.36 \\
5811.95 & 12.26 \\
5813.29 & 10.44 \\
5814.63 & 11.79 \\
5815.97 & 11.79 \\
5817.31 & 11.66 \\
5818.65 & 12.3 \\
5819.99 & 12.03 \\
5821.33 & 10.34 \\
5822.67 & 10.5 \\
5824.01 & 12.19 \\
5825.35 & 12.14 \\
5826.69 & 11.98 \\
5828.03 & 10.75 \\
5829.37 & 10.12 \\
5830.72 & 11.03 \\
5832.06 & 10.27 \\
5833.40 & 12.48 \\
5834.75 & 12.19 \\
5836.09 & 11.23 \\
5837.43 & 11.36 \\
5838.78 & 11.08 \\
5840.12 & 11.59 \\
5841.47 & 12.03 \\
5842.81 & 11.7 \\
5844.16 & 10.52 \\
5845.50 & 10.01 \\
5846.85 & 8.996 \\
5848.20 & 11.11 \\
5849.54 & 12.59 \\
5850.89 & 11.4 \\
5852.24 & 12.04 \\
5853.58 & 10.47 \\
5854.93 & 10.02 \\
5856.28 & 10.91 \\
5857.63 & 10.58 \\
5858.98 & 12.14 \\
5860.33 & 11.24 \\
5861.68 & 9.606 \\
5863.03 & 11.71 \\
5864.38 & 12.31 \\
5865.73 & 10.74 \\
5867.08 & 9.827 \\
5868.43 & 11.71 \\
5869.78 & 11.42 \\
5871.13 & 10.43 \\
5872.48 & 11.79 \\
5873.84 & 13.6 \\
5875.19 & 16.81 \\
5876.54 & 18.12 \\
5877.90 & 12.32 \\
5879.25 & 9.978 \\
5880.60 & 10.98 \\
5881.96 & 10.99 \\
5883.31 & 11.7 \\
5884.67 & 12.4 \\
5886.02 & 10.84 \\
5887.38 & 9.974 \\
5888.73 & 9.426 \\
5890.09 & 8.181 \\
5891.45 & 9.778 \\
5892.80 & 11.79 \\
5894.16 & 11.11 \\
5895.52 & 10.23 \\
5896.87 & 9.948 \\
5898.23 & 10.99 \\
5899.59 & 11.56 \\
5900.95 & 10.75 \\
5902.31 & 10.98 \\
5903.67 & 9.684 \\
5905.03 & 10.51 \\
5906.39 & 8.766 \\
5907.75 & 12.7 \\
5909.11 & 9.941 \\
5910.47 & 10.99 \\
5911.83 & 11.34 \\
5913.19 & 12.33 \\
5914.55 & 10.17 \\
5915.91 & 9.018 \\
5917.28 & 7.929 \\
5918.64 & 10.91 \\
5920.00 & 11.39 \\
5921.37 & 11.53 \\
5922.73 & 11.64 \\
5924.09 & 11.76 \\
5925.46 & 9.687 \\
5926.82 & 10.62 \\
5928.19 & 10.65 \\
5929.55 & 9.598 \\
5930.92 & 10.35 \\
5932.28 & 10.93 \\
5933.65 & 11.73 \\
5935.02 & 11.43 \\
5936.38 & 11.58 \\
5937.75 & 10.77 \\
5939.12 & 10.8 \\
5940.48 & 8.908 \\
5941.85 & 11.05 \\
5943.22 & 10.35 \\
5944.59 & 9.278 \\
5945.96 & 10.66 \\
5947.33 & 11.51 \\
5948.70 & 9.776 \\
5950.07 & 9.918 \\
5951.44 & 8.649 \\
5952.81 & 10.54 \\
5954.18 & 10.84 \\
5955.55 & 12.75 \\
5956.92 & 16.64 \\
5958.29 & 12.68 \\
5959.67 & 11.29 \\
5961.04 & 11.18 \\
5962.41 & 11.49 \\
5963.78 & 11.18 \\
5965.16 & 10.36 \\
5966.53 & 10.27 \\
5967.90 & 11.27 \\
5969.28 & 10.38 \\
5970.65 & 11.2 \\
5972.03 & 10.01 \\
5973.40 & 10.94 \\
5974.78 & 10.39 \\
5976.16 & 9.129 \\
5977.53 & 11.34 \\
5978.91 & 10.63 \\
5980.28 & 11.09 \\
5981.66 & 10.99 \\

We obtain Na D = 1.7 Angstrom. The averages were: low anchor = 11.7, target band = 10.7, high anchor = 10.7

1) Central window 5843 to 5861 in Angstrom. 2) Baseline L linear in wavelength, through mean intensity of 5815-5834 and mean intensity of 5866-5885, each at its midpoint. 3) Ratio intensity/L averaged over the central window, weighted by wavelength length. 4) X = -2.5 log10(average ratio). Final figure 0.09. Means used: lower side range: 11.4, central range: 10.9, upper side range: 12.3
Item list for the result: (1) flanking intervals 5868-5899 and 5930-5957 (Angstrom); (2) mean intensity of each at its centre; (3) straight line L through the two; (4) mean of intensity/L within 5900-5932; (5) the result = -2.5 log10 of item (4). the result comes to 0.05 mag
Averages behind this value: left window 11.5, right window 10.8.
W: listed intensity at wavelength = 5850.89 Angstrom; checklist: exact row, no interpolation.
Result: 11.4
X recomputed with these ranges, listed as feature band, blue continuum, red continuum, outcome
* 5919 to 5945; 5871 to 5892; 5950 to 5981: 0.06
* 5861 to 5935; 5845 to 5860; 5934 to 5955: -0.03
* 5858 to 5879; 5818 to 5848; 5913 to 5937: -0.11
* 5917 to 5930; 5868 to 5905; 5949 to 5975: 0.06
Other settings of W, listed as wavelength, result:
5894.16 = 11.11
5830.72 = 11.03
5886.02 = 10.84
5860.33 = 11.24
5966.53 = 10.27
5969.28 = 10.38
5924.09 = 11.76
